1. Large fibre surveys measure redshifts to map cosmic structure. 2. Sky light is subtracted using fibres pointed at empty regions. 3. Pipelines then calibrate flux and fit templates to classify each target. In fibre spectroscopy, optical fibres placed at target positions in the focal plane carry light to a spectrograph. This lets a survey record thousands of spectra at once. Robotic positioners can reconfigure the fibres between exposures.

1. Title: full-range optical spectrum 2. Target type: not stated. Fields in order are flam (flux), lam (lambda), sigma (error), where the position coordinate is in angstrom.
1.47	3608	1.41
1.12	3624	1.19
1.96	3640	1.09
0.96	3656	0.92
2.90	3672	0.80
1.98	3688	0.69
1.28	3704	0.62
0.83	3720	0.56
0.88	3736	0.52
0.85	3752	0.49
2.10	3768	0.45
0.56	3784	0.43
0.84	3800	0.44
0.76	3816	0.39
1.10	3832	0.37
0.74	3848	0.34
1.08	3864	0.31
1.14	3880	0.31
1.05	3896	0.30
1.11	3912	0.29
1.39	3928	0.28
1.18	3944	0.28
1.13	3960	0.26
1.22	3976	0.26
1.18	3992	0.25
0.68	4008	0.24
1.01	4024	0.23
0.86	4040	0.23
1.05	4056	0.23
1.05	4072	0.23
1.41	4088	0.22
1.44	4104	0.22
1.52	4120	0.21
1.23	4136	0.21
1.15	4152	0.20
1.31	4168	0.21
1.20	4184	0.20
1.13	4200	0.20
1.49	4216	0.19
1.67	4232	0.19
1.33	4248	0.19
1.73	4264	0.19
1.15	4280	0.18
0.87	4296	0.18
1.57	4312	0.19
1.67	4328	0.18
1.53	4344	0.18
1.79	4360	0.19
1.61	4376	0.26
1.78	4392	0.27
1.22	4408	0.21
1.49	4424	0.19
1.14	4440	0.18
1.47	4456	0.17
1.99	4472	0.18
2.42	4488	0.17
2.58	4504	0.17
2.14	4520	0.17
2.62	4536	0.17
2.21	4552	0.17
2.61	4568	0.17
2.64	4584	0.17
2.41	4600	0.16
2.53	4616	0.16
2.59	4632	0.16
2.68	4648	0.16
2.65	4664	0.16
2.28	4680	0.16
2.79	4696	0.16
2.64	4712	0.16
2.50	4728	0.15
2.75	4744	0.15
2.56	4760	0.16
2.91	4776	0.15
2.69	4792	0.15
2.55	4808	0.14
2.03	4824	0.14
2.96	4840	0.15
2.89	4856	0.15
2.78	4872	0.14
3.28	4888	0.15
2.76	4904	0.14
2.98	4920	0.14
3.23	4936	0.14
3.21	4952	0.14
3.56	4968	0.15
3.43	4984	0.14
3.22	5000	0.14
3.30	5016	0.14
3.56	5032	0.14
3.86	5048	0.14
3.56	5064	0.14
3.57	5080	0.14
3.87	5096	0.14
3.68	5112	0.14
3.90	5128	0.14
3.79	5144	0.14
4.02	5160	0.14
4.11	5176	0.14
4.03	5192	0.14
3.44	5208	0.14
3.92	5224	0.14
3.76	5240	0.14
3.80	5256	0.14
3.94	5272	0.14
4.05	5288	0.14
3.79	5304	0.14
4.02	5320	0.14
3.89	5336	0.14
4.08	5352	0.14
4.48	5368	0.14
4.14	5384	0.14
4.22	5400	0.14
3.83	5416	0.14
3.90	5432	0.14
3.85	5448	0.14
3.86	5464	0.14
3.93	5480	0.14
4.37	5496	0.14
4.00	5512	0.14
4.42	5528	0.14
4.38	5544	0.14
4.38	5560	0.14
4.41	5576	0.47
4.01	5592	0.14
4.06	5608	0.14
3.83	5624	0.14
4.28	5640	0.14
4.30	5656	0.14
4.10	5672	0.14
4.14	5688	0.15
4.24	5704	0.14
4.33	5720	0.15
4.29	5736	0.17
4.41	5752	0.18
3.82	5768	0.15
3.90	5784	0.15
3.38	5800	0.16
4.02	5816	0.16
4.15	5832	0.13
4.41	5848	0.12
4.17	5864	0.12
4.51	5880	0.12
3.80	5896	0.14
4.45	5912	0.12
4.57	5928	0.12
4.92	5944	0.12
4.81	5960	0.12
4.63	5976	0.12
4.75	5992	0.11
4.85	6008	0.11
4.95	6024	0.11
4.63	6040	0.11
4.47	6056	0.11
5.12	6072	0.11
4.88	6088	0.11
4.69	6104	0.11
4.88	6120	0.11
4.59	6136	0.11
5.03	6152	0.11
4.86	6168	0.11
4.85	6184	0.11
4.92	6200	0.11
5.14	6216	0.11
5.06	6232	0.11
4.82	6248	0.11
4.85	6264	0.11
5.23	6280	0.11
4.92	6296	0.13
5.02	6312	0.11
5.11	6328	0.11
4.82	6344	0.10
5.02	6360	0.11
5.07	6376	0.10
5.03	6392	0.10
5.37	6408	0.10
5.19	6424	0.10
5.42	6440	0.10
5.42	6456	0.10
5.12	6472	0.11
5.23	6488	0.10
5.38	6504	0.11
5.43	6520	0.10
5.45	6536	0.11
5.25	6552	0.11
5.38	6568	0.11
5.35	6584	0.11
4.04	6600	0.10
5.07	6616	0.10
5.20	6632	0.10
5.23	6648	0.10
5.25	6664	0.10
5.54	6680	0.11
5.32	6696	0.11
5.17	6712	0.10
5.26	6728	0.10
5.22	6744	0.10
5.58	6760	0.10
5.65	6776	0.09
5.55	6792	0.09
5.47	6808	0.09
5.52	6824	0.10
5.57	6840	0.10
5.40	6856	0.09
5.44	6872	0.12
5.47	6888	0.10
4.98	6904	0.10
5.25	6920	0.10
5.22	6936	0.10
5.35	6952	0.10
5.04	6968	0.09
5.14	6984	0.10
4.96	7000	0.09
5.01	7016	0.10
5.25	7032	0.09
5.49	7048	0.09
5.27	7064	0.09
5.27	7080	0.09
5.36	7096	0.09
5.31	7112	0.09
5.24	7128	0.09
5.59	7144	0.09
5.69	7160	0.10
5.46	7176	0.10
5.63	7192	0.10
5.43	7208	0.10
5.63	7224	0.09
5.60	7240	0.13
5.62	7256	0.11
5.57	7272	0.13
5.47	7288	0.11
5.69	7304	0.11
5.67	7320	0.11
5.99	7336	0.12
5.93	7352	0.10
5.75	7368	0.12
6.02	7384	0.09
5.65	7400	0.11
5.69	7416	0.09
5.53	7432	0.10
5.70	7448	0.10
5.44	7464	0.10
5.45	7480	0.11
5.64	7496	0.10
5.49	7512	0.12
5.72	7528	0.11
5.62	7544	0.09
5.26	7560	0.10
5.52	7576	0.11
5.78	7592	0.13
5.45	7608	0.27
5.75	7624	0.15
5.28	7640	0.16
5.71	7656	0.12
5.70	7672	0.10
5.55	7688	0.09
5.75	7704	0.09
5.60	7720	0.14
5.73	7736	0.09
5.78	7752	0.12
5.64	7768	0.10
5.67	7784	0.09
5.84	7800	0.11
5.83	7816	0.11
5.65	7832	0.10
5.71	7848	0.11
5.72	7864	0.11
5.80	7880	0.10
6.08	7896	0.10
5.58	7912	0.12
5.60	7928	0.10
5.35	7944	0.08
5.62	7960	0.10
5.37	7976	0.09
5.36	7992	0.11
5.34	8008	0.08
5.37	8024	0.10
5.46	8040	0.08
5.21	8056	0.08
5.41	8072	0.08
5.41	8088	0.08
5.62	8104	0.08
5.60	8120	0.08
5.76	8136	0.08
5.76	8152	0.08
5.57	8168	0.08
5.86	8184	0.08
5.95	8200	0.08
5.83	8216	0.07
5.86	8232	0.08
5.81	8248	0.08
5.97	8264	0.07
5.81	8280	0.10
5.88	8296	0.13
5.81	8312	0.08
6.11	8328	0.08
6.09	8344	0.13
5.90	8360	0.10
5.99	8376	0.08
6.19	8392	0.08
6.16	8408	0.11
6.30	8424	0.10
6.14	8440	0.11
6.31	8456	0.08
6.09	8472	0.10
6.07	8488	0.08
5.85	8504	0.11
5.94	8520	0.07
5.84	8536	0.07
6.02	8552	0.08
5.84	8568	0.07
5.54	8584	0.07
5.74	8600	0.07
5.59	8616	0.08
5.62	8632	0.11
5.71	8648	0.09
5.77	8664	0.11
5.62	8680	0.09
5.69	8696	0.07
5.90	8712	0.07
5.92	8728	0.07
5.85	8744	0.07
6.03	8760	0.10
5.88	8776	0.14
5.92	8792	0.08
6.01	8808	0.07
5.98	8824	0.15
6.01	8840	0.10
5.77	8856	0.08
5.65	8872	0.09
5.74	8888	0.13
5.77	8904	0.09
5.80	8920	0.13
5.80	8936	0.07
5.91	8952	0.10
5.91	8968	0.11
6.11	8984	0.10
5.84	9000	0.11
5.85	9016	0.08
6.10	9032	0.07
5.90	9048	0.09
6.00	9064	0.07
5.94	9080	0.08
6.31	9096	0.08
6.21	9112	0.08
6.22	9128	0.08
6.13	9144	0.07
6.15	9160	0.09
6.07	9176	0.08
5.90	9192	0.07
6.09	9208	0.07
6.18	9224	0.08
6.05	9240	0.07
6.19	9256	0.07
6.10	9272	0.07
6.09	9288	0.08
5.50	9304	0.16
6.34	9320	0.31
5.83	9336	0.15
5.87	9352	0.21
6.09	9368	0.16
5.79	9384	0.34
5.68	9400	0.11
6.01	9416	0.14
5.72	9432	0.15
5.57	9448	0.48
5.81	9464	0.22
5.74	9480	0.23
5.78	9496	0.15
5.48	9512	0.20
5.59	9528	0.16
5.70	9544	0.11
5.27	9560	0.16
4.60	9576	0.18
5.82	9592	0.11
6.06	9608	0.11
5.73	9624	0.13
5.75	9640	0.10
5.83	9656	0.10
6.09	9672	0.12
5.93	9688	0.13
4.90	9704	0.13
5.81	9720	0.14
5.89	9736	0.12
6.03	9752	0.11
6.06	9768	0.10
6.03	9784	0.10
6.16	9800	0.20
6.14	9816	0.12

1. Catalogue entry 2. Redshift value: 0.12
